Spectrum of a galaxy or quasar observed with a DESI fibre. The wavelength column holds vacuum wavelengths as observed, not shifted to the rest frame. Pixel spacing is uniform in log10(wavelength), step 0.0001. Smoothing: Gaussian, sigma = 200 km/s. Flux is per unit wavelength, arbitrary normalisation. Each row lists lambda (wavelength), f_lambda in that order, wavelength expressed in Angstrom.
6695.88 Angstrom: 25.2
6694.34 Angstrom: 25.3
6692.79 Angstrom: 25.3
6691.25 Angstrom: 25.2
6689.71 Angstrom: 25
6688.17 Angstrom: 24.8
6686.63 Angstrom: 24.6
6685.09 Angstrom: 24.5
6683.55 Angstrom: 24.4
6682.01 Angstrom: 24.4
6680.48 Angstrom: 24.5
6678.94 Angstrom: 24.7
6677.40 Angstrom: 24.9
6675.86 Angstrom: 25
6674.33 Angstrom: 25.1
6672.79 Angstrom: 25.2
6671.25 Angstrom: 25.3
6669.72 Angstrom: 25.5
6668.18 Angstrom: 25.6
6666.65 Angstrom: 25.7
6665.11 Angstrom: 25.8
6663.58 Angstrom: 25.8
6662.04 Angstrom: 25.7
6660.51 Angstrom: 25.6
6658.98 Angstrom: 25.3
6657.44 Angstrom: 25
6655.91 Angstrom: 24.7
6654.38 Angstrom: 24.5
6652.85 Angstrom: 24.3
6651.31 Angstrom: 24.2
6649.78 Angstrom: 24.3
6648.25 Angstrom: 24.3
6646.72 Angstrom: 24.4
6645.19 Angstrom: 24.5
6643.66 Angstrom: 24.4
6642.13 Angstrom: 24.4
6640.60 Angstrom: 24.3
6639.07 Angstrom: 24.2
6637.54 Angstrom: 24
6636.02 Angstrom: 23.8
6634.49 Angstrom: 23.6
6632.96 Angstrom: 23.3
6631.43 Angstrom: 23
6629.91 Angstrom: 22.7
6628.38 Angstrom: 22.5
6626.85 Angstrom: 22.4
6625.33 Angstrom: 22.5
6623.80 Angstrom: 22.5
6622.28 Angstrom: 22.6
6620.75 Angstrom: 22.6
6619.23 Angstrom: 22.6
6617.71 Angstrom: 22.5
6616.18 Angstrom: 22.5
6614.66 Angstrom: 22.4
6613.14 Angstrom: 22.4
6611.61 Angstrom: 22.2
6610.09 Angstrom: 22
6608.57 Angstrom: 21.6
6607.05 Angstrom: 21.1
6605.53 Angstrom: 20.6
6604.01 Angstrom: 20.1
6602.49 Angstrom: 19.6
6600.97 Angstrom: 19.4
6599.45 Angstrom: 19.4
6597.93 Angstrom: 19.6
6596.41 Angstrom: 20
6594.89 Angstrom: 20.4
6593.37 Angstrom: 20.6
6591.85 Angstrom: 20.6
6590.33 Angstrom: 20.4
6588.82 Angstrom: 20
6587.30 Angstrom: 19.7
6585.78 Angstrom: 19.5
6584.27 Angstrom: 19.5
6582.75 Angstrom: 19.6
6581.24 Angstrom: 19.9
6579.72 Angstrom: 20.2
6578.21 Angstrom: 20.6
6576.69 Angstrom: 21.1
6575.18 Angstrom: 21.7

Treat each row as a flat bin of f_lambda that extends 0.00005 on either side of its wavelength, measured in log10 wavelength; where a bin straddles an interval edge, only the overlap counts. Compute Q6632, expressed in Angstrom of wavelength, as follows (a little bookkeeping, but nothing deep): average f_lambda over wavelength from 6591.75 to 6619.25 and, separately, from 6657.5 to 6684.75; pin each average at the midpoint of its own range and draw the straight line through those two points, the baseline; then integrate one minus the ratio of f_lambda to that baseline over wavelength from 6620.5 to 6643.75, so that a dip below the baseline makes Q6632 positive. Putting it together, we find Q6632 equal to -0.6 Angstrom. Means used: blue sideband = 21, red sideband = 25.2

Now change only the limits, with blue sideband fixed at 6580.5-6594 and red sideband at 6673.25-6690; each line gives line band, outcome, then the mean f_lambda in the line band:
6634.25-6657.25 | -1.38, 24.3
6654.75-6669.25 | -1.04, 25.4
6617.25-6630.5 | -0.44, 22.5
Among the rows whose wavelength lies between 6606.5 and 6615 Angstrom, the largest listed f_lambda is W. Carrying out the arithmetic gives 22.4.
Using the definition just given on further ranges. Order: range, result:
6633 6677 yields 25.8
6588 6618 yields 22.5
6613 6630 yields 22.7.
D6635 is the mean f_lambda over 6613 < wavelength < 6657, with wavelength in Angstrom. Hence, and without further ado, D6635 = 23.5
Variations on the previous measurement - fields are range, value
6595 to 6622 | 21.2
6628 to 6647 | 23.8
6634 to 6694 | 24.8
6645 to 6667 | 24.9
